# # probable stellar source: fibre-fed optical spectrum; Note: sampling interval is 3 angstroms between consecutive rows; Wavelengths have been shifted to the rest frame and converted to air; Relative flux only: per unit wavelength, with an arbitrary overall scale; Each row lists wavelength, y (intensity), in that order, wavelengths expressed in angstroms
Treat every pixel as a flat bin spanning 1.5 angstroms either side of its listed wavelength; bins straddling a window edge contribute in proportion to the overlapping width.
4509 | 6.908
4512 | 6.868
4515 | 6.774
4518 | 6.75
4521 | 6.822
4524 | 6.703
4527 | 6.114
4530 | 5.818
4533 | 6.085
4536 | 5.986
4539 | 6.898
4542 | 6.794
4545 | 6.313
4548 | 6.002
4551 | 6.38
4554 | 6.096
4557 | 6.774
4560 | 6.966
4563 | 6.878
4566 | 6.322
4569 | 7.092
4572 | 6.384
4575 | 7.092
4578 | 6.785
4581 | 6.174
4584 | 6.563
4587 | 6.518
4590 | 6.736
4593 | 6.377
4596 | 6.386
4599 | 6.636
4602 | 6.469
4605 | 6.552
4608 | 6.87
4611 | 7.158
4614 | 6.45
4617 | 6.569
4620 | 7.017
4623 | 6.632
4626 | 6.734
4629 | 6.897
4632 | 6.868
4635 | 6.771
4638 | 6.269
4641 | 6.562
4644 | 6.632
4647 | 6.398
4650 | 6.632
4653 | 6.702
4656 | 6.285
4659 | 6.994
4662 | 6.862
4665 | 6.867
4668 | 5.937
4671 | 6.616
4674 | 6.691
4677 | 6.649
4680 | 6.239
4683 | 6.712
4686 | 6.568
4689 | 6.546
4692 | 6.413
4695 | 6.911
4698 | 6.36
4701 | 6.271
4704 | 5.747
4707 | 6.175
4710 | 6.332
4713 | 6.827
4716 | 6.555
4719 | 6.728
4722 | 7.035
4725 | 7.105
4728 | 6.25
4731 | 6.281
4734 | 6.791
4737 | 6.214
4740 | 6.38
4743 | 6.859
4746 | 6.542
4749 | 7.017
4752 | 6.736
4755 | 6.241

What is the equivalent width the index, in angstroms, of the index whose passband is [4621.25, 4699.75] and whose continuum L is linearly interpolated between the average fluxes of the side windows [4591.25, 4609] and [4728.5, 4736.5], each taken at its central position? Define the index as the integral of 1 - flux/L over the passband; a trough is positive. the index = -1.2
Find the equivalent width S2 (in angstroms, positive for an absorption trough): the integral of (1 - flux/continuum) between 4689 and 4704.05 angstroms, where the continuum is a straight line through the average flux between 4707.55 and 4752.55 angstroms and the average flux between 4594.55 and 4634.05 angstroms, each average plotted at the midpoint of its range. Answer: 0.54 angstroms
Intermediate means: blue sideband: 6.71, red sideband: 6.63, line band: 6.42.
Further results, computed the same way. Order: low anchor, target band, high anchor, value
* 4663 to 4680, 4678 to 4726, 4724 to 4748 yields 0.10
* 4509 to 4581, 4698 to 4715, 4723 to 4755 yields 0.80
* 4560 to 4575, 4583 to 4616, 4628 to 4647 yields 0.41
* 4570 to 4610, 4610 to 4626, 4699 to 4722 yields -0.48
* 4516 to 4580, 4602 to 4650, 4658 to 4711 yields -1.31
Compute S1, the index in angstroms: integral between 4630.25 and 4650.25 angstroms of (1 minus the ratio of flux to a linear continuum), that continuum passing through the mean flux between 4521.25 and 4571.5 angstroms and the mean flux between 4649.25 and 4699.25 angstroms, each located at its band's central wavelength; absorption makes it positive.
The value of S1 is -0.1 angstroms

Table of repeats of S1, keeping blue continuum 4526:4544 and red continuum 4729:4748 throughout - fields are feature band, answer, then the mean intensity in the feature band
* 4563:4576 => -0.8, 6.73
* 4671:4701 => -0.4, 6.55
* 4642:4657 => -0.3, 6.54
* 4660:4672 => -0.3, 6.59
